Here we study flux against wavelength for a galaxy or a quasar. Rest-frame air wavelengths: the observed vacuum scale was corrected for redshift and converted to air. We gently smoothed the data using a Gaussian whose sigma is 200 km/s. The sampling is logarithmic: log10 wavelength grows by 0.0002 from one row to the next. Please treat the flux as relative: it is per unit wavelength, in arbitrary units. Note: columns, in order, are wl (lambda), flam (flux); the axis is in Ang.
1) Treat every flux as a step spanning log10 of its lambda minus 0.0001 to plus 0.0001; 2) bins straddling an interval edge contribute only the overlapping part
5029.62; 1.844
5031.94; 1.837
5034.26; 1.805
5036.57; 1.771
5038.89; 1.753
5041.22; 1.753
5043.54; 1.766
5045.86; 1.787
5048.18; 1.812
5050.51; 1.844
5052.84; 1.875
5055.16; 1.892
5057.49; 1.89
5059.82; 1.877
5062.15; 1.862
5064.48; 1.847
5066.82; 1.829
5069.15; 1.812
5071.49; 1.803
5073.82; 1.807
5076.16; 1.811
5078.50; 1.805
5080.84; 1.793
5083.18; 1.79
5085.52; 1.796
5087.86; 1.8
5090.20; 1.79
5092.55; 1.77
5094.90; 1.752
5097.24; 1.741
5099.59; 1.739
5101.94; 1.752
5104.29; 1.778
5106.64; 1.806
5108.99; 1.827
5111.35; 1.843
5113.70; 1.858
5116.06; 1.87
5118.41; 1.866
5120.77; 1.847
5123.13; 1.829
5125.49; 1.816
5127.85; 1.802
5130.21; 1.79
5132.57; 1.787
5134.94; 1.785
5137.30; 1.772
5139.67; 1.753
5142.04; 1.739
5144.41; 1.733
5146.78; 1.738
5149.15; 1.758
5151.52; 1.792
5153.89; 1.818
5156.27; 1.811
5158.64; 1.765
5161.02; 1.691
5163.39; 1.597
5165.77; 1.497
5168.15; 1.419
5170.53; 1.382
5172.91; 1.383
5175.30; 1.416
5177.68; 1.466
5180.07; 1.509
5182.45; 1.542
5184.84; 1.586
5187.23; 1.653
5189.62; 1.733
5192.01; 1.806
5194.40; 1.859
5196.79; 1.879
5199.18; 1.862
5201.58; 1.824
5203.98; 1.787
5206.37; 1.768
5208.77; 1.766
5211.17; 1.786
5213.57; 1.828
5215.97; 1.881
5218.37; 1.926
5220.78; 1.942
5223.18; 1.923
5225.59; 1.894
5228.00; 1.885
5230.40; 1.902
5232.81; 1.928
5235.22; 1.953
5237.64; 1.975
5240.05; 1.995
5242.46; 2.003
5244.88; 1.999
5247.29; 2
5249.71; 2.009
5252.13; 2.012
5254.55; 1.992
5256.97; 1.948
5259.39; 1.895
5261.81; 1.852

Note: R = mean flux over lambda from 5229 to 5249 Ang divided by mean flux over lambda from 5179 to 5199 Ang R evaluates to 1.15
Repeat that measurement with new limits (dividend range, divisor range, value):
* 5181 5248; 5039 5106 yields 1.03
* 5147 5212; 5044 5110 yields 0.92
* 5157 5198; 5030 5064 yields 0.88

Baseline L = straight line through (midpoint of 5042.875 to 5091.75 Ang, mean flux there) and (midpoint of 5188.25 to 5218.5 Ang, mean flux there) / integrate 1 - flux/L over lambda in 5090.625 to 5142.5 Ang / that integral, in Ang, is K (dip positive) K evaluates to 0.7 Ang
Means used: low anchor 1.82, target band 1.8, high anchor 1.82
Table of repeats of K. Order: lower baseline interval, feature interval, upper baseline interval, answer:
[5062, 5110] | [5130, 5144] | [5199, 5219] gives 0.3 Ang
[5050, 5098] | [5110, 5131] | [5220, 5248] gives 0.2 Ang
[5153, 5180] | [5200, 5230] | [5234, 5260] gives -0.6 Ang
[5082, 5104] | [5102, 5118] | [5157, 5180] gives -1.1 Ang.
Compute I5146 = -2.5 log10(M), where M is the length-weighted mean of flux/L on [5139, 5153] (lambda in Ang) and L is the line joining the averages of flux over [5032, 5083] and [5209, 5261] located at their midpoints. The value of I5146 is 0.07 mag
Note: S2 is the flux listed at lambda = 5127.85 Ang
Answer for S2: 1.802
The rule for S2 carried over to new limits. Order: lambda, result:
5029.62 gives 1.844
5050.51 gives 1.844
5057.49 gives 1.89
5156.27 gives 1.811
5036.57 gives 1.771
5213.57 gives 1.828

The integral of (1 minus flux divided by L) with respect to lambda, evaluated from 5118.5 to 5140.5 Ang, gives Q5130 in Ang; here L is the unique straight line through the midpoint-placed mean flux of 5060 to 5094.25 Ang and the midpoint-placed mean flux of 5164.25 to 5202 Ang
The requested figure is -1.2 Ang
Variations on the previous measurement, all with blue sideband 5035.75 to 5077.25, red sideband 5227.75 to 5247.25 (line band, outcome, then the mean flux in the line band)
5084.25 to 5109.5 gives 1.1 Ang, 1.78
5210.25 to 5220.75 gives 0.4 Ang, 1.87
